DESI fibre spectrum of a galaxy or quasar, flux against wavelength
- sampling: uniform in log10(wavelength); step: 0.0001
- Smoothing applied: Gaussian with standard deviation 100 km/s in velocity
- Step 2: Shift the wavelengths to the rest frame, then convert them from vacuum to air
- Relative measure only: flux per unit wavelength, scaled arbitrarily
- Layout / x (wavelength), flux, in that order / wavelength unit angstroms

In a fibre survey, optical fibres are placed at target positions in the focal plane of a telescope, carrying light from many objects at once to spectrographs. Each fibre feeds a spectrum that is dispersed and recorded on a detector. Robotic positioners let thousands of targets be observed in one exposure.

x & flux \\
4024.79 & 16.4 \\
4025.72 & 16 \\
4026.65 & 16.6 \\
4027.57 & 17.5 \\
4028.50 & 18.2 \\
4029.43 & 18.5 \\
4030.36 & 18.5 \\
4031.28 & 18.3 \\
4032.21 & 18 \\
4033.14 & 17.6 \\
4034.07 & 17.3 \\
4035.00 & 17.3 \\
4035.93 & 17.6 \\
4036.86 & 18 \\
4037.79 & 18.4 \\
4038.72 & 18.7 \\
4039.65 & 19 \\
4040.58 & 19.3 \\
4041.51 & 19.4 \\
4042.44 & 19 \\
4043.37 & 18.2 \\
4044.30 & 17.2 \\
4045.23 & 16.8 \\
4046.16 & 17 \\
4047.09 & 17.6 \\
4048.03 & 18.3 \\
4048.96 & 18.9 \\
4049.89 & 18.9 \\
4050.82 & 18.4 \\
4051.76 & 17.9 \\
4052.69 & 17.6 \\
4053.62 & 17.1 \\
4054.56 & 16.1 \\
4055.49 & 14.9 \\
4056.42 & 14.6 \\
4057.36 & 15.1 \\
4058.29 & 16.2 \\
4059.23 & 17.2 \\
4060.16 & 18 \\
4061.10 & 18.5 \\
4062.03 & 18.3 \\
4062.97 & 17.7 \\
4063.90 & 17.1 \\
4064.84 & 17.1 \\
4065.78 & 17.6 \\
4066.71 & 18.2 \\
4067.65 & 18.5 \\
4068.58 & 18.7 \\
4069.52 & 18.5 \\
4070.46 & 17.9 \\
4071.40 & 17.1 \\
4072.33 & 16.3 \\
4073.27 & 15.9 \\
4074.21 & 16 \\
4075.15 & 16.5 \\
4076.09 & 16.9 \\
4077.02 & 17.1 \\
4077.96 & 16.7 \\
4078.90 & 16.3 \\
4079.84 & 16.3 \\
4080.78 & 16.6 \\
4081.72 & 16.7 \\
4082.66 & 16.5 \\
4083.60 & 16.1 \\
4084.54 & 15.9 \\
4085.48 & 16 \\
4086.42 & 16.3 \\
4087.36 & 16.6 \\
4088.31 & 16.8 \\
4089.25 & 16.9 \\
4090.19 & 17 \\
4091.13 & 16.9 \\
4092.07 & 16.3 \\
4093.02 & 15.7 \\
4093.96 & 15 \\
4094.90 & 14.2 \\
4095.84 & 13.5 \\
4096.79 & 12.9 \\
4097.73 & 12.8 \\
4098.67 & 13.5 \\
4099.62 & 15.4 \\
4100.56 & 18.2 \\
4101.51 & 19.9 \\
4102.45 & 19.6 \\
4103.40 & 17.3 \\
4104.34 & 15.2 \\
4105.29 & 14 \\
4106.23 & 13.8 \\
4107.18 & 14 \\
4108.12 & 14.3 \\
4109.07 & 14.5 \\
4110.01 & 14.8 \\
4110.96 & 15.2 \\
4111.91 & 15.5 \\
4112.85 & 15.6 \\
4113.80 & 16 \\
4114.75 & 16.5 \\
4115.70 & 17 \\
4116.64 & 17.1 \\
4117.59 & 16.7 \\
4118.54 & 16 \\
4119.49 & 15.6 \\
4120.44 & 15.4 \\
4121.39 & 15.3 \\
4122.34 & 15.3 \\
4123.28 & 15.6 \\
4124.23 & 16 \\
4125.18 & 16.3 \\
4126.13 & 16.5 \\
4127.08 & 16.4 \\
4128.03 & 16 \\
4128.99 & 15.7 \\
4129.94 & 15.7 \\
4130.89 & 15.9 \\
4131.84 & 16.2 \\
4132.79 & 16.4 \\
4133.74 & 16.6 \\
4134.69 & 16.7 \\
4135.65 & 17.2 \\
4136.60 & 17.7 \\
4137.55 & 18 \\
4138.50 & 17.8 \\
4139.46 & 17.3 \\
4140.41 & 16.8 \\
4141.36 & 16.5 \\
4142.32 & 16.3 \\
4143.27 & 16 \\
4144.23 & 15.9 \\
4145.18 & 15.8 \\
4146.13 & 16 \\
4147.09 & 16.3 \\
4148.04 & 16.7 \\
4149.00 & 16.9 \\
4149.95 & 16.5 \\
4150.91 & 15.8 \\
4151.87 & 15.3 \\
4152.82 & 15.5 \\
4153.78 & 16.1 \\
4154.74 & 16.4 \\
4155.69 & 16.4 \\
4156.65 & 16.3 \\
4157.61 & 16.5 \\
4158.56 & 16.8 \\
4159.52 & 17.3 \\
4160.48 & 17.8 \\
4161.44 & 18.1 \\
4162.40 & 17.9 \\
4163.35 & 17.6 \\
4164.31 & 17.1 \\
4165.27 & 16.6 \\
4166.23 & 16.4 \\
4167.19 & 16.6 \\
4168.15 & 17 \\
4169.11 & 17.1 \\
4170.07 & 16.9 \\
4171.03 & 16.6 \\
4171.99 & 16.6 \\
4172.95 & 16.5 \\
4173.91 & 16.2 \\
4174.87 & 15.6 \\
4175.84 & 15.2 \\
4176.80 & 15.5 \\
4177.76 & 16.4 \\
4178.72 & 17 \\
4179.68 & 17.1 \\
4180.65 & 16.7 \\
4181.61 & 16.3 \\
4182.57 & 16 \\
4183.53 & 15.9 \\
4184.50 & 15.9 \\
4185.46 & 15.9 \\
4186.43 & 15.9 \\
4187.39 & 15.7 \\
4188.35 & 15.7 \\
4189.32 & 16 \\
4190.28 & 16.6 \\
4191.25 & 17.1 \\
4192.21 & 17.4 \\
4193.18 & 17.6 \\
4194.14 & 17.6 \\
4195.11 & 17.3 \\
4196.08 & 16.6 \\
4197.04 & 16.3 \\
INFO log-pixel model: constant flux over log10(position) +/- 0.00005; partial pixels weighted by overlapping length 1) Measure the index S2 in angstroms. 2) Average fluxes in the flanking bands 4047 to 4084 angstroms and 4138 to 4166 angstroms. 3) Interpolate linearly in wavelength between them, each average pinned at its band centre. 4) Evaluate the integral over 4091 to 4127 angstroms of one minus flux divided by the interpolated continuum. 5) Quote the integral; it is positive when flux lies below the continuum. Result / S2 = 2.7 angstroms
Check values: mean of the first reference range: 17.1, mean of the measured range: 15.6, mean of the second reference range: 16.6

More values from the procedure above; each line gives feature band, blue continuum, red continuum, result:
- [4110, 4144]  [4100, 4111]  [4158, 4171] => 0.19 angstroms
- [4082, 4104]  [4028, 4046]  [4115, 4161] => 1.43 angstroms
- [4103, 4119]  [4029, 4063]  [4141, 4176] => 1.44 angstroms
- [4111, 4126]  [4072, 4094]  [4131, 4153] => 0.46 angstroms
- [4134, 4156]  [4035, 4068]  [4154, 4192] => 0.38 angstroms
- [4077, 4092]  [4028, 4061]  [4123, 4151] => 0.56 angstroms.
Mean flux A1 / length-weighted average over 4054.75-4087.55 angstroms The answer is 16.9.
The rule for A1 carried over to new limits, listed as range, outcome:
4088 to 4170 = 16.2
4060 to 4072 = 17.9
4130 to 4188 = 16.5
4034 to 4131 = 16.6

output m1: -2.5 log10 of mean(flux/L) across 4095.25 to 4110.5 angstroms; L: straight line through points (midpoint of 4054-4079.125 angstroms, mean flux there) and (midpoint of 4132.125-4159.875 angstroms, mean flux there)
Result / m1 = 0.11 mag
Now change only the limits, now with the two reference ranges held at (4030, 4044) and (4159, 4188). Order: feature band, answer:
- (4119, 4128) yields 0.09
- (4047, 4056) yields 0.03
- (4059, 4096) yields 0.06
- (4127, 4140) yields 0.02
